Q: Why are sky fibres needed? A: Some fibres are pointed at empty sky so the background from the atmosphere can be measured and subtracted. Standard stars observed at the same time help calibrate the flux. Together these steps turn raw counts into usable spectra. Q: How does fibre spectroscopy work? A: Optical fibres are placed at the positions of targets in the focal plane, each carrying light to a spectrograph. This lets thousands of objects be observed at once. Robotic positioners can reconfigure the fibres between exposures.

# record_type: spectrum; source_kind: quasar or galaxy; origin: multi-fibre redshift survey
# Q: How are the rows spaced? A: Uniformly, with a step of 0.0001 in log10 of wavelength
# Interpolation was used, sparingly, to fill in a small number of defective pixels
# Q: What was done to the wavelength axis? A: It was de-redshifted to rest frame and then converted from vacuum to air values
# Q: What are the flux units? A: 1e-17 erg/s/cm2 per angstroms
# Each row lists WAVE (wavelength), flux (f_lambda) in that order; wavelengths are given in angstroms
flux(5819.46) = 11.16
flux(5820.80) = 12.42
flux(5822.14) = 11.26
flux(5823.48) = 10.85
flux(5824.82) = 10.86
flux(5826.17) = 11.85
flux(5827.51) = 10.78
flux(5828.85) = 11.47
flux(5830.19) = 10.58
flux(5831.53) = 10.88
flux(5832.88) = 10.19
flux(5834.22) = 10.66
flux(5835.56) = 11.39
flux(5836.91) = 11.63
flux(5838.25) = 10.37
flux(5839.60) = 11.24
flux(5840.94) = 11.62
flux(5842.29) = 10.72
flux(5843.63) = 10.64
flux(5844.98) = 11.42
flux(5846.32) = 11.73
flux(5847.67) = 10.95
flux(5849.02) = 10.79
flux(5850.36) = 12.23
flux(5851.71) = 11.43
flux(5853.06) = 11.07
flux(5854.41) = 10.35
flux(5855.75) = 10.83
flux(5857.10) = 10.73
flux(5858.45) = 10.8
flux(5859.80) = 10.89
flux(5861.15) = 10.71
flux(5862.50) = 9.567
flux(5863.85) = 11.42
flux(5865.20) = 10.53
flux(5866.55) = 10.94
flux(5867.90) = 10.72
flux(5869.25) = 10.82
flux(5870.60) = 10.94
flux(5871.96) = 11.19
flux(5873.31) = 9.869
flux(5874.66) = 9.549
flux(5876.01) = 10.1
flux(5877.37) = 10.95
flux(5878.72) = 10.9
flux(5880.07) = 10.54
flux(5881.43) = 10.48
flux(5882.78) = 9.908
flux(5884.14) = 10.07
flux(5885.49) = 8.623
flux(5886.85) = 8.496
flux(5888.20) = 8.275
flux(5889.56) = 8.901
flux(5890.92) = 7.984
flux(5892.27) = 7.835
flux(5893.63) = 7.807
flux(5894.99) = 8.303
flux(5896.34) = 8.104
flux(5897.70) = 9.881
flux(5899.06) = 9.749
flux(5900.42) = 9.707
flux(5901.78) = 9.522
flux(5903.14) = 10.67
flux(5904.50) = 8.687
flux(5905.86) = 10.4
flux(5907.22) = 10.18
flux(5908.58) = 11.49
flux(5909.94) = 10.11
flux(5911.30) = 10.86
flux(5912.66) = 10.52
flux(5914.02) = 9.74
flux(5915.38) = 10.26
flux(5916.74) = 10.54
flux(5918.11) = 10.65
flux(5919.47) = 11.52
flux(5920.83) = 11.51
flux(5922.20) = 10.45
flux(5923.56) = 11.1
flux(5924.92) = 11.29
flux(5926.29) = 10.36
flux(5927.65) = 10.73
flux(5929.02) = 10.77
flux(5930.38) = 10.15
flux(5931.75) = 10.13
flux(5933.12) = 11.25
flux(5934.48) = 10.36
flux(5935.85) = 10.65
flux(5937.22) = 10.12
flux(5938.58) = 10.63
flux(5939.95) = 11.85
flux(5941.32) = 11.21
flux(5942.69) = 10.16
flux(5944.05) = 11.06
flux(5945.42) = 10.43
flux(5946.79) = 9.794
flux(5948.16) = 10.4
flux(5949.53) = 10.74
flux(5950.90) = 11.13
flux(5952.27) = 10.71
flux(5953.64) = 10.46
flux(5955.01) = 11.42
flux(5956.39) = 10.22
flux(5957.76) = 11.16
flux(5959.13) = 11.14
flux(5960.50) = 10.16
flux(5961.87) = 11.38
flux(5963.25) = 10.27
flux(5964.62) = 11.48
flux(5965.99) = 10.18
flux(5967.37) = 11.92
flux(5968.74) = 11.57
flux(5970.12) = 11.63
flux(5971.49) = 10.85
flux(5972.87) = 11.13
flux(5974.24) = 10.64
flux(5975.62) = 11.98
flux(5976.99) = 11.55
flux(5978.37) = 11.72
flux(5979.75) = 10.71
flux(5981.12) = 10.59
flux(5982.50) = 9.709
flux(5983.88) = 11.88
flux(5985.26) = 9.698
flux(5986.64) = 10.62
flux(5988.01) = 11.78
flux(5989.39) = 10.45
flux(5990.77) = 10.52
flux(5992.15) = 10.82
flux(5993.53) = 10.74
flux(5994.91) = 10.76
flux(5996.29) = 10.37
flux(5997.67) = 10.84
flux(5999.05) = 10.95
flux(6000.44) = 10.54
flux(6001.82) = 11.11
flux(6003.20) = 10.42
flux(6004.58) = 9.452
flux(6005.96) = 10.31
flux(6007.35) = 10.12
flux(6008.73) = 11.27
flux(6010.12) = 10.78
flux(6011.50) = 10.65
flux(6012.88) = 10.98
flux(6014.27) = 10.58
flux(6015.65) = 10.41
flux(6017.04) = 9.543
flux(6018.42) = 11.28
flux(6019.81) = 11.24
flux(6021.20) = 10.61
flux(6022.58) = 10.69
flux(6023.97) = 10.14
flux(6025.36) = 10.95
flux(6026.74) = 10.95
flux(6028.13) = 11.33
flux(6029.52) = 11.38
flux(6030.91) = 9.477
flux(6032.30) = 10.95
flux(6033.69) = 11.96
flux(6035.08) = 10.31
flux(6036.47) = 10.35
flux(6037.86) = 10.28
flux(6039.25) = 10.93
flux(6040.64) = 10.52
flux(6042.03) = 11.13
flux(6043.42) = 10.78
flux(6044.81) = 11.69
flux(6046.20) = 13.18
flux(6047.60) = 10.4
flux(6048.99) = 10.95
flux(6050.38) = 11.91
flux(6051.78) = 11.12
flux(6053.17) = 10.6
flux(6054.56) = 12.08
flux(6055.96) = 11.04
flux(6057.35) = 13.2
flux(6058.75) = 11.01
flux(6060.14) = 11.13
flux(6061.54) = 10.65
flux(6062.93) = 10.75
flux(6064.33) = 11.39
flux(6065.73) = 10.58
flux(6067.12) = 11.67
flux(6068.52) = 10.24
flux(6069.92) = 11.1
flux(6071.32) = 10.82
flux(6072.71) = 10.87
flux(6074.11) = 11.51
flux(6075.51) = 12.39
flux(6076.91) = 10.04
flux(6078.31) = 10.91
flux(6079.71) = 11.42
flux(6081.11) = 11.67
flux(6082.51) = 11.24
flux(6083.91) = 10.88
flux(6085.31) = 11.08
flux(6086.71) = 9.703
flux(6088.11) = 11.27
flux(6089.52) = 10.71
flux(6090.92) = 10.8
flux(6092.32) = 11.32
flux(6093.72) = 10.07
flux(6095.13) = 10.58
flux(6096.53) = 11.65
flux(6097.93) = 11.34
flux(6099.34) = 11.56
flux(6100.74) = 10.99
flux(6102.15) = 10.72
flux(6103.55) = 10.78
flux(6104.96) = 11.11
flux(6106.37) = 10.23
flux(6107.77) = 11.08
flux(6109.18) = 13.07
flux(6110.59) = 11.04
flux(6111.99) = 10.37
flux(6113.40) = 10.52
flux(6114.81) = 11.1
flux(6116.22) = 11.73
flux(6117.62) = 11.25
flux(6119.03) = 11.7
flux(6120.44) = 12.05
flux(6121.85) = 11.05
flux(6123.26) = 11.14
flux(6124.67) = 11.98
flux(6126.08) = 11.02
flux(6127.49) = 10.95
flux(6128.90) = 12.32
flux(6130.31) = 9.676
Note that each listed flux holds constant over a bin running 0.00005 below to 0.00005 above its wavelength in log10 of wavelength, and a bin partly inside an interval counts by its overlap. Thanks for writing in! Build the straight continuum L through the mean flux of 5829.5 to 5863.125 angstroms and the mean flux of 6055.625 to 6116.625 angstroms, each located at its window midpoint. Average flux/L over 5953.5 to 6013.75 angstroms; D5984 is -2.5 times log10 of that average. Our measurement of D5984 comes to 0.02 mag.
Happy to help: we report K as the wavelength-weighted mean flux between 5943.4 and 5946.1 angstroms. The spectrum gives 10.7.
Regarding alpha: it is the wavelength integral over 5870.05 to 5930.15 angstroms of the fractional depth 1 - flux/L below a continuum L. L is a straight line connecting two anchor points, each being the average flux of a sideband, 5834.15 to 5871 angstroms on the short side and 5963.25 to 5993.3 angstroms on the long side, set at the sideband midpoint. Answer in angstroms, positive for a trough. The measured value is 5.4 angstroms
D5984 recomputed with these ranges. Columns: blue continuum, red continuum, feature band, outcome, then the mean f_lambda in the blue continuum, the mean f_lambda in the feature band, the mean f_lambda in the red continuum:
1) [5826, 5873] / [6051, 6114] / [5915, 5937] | 0.03 mag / 11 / 10.7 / 11.1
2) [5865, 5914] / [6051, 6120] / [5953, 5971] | -0.07 mag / 9.81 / 11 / 11.1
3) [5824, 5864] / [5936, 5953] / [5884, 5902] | 0.23 mag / 11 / 8.75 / 10.7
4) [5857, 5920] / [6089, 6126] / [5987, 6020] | -0.01 mag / 10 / 10.7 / 11.2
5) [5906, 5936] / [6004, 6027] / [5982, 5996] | -0.01 mag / 10.7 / 10.7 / 10.6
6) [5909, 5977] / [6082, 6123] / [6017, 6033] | 0.02 mag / 10.8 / 10.8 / 11.1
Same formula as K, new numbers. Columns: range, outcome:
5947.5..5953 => 10.7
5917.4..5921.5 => 11.2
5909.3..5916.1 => 10.3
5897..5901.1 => 9.76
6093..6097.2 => 10.8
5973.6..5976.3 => 11.3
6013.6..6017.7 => 10.2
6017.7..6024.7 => 10.8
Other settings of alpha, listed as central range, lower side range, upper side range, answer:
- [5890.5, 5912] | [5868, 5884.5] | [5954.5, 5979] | 2.37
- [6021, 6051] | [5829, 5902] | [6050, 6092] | 0.08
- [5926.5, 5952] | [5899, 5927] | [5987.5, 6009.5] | -0.30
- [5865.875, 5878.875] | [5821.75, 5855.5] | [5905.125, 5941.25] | 0.40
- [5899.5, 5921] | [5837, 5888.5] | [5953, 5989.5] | 0.83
